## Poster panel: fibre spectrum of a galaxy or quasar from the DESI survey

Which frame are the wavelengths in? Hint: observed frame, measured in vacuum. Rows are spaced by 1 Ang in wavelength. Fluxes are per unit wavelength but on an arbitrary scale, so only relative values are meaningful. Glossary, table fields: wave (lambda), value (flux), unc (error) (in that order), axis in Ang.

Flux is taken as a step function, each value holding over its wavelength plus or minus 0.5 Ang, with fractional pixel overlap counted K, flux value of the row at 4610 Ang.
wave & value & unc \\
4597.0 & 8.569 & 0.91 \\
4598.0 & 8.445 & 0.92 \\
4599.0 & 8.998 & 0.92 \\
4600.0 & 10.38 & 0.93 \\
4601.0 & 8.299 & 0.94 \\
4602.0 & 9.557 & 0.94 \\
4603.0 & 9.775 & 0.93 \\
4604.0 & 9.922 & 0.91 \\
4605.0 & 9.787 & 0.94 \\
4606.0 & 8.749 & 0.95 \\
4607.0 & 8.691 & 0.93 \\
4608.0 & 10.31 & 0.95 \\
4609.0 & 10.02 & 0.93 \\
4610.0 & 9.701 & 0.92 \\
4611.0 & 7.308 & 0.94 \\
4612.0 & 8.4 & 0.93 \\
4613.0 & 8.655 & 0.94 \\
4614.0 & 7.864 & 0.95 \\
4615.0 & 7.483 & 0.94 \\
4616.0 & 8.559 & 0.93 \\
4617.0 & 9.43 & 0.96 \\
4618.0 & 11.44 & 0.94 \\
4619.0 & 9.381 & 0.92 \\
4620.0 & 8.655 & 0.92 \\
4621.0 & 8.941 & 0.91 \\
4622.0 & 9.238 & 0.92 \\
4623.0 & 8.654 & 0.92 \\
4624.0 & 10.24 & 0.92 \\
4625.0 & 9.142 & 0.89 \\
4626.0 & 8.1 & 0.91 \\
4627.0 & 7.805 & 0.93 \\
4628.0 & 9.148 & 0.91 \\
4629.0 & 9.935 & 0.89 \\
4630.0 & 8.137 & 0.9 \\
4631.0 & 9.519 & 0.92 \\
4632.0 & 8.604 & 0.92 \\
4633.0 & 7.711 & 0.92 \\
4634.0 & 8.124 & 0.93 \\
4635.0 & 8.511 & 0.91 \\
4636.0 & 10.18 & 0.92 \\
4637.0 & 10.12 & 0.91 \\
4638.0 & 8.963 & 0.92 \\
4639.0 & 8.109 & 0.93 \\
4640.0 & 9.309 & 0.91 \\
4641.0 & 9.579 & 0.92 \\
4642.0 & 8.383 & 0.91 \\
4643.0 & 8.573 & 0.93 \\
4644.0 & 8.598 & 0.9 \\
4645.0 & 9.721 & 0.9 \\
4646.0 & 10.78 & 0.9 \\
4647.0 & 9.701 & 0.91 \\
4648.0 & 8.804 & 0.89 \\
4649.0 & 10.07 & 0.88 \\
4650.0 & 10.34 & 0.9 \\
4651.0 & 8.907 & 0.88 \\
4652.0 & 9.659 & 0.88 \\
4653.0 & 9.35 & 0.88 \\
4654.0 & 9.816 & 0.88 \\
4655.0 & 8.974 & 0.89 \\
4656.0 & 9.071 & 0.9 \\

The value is 9.701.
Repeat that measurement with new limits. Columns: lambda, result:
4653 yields 9.35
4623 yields 8.654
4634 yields 8.124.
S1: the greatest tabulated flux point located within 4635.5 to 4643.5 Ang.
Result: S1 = 10.18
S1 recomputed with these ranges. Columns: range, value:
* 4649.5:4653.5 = 10.34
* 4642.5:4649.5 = 10.78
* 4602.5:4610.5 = 10.31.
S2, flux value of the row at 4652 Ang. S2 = 9.659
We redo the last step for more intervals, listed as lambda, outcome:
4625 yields 9.142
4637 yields 10.12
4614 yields 7.864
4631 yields 9.519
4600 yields 10.38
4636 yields 10.18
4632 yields 8.604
